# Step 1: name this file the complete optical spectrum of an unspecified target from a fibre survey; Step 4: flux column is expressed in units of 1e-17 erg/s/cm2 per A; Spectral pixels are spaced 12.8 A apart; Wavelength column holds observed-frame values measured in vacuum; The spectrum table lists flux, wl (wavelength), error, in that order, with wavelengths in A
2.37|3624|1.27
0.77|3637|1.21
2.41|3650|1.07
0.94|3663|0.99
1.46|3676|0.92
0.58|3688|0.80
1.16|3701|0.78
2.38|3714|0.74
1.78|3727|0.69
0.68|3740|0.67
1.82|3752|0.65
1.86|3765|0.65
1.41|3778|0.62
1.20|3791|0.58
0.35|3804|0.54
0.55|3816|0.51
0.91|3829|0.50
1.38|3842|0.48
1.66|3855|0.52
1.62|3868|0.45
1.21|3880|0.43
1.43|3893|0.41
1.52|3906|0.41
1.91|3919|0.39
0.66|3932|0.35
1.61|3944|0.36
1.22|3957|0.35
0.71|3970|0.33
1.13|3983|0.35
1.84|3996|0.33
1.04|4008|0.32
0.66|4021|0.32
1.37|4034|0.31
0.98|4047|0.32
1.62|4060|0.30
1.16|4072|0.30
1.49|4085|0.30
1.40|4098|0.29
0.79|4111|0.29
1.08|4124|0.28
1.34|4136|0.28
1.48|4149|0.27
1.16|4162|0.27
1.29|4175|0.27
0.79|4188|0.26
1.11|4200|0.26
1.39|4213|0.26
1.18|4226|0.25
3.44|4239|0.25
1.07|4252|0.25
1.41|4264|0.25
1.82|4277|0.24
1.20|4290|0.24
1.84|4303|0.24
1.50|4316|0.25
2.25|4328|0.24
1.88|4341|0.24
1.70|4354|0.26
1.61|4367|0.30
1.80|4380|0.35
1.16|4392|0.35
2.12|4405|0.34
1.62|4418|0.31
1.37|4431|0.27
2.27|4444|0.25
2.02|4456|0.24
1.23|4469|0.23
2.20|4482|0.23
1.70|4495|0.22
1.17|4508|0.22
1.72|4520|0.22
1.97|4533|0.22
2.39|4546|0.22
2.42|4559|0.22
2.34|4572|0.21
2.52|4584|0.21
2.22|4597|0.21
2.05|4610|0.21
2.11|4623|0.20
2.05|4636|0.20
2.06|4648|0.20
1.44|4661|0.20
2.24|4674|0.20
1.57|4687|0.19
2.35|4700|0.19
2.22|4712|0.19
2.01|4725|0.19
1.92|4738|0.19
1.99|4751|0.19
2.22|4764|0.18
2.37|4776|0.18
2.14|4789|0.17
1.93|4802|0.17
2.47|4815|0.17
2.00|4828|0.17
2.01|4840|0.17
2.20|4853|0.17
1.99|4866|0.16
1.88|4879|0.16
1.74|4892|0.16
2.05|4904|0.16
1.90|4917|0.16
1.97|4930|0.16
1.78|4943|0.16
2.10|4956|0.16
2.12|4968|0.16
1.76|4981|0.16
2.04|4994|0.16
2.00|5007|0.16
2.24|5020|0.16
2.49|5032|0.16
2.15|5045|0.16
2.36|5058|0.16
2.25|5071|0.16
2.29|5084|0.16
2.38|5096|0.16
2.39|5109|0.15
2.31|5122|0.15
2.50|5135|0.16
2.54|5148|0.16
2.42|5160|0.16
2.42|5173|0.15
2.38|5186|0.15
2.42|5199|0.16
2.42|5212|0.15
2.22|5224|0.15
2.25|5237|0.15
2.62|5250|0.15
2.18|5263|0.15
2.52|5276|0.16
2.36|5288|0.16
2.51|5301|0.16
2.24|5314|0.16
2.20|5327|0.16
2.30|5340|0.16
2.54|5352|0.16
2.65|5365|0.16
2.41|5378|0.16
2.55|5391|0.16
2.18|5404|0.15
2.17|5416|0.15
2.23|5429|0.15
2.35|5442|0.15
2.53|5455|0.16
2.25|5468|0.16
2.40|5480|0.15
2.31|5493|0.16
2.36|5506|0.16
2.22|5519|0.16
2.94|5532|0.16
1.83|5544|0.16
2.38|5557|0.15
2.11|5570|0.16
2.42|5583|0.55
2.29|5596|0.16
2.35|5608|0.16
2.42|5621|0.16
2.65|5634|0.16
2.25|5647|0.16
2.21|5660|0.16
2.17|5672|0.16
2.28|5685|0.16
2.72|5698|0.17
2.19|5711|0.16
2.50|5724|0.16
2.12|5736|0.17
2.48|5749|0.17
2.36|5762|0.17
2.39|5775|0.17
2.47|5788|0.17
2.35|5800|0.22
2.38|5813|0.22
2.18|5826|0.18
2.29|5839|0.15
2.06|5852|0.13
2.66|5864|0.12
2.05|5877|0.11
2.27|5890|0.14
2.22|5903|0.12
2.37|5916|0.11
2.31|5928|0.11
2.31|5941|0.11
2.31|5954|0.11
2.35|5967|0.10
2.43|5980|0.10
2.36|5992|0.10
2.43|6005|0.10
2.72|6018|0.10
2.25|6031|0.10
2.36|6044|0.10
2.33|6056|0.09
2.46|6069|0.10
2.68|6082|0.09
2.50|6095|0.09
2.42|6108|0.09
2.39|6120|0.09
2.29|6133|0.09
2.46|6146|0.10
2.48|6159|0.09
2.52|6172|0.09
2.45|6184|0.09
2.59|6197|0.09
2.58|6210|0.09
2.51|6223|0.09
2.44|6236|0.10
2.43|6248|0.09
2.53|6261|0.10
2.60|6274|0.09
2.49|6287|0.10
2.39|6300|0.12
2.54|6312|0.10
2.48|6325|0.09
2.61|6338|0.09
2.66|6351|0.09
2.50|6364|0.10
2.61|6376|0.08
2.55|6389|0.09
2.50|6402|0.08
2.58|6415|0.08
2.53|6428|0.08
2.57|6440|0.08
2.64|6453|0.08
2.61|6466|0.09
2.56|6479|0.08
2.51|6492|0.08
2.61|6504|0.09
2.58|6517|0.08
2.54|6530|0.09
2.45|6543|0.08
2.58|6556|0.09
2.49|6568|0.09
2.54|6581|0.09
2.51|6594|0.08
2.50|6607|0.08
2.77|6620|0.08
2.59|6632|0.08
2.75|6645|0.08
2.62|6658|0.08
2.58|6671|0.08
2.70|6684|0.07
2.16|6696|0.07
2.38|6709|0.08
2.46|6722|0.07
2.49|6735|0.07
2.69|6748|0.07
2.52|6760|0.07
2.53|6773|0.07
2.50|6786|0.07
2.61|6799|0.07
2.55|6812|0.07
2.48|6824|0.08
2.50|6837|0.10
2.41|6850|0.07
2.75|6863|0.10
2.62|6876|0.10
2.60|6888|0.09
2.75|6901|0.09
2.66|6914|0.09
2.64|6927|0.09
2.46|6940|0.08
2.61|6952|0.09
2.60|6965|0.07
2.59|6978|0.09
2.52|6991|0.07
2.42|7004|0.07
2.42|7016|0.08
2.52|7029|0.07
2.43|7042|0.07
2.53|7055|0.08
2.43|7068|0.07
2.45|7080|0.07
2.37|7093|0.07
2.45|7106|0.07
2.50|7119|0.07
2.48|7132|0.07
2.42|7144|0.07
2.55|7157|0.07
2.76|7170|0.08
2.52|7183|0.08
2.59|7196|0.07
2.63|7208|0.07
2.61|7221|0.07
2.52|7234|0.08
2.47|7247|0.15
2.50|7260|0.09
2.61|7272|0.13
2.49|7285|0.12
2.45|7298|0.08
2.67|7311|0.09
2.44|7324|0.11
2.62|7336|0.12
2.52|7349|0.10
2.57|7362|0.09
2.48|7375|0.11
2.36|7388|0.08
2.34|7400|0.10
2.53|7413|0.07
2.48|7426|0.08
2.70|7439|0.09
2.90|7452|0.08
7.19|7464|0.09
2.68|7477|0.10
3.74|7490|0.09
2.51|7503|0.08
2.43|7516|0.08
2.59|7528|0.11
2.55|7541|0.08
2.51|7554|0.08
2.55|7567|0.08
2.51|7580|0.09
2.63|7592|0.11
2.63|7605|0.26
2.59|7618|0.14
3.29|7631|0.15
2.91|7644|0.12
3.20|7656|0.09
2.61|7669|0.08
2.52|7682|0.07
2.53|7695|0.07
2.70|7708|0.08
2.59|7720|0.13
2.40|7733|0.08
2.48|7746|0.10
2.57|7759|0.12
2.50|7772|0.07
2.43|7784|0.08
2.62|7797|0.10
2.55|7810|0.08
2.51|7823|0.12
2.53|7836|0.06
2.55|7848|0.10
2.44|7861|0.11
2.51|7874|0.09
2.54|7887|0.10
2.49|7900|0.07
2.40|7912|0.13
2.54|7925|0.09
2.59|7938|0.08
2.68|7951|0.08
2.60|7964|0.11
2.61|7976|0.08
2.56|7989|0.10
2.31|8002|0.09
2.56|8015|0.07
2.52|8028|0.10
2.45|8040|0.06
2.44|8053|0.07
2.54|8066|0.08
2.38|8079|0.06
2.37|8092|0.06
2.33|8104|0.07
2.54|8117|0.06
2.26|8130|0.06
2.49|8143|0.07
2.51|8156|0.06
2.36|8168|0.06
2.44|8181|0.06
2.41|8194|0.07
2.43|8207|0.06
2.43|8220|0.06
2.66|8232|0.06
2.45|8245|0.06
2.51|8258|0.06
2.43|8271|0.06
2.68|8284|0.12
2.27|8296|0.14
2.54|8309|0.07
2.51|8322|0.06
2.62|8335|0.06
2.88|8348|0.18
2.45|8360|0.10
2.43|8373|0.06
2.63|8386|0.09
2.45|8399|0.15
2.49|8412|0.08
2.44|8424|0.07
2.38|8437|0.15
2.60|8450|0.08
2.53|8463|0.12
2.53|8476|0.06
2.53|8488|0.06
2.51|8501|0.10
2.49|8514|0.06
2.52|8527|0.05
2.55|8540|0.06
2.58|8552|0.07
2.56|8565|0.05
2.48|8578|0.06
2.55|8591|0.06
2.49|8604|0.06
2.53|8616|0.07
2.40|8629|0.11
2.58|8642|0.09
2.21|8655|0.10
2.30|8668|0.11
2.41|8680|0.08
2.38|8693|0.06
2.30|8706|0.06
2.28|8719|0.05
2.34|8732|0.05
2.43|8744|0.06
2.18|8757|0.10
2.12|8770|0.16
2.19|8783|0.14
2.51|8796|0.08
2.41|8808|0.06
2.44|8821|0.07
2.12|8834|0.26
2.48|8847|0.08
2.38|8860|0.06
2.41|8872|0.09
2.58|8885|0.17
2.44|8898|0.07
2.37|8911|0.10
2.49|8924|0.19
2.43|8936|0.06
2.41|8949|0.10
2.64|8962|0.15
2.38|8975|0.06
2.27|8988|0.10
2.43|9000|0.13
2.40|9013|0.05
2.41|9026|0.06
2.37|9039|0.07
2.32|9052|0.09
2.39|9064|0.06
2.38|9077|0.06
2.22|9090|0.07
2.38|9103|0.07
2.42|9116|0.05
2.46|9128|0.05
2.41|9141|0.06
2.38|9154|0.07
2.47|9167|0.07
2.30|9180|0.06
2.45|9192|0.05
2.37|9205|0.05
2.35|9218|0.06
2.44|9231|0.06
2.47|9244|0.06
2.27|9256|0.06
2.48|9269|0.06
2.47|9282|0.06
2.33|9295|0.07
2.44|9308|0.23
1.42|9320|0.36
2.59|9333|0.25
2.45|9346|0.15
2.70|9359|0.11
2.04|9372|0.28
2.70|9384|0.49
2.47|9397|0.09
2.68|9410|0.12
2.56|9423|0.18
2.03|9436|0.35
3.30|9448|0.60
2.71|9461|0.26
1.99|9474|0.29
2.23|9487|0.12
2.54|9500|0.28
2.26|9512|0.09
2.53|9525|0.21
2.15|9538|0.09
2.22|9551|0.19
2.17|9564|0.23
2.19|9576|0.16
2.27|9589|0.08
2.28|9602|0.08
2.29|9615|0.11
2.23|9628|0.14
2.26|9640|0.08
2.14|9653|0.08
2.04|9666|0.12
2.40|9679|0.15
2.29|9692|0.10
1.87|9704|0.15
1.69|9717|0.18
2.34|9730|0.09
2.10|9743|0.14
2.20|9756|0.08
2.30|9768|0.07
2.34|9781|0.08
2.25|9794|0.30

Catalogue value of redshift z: 0.14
